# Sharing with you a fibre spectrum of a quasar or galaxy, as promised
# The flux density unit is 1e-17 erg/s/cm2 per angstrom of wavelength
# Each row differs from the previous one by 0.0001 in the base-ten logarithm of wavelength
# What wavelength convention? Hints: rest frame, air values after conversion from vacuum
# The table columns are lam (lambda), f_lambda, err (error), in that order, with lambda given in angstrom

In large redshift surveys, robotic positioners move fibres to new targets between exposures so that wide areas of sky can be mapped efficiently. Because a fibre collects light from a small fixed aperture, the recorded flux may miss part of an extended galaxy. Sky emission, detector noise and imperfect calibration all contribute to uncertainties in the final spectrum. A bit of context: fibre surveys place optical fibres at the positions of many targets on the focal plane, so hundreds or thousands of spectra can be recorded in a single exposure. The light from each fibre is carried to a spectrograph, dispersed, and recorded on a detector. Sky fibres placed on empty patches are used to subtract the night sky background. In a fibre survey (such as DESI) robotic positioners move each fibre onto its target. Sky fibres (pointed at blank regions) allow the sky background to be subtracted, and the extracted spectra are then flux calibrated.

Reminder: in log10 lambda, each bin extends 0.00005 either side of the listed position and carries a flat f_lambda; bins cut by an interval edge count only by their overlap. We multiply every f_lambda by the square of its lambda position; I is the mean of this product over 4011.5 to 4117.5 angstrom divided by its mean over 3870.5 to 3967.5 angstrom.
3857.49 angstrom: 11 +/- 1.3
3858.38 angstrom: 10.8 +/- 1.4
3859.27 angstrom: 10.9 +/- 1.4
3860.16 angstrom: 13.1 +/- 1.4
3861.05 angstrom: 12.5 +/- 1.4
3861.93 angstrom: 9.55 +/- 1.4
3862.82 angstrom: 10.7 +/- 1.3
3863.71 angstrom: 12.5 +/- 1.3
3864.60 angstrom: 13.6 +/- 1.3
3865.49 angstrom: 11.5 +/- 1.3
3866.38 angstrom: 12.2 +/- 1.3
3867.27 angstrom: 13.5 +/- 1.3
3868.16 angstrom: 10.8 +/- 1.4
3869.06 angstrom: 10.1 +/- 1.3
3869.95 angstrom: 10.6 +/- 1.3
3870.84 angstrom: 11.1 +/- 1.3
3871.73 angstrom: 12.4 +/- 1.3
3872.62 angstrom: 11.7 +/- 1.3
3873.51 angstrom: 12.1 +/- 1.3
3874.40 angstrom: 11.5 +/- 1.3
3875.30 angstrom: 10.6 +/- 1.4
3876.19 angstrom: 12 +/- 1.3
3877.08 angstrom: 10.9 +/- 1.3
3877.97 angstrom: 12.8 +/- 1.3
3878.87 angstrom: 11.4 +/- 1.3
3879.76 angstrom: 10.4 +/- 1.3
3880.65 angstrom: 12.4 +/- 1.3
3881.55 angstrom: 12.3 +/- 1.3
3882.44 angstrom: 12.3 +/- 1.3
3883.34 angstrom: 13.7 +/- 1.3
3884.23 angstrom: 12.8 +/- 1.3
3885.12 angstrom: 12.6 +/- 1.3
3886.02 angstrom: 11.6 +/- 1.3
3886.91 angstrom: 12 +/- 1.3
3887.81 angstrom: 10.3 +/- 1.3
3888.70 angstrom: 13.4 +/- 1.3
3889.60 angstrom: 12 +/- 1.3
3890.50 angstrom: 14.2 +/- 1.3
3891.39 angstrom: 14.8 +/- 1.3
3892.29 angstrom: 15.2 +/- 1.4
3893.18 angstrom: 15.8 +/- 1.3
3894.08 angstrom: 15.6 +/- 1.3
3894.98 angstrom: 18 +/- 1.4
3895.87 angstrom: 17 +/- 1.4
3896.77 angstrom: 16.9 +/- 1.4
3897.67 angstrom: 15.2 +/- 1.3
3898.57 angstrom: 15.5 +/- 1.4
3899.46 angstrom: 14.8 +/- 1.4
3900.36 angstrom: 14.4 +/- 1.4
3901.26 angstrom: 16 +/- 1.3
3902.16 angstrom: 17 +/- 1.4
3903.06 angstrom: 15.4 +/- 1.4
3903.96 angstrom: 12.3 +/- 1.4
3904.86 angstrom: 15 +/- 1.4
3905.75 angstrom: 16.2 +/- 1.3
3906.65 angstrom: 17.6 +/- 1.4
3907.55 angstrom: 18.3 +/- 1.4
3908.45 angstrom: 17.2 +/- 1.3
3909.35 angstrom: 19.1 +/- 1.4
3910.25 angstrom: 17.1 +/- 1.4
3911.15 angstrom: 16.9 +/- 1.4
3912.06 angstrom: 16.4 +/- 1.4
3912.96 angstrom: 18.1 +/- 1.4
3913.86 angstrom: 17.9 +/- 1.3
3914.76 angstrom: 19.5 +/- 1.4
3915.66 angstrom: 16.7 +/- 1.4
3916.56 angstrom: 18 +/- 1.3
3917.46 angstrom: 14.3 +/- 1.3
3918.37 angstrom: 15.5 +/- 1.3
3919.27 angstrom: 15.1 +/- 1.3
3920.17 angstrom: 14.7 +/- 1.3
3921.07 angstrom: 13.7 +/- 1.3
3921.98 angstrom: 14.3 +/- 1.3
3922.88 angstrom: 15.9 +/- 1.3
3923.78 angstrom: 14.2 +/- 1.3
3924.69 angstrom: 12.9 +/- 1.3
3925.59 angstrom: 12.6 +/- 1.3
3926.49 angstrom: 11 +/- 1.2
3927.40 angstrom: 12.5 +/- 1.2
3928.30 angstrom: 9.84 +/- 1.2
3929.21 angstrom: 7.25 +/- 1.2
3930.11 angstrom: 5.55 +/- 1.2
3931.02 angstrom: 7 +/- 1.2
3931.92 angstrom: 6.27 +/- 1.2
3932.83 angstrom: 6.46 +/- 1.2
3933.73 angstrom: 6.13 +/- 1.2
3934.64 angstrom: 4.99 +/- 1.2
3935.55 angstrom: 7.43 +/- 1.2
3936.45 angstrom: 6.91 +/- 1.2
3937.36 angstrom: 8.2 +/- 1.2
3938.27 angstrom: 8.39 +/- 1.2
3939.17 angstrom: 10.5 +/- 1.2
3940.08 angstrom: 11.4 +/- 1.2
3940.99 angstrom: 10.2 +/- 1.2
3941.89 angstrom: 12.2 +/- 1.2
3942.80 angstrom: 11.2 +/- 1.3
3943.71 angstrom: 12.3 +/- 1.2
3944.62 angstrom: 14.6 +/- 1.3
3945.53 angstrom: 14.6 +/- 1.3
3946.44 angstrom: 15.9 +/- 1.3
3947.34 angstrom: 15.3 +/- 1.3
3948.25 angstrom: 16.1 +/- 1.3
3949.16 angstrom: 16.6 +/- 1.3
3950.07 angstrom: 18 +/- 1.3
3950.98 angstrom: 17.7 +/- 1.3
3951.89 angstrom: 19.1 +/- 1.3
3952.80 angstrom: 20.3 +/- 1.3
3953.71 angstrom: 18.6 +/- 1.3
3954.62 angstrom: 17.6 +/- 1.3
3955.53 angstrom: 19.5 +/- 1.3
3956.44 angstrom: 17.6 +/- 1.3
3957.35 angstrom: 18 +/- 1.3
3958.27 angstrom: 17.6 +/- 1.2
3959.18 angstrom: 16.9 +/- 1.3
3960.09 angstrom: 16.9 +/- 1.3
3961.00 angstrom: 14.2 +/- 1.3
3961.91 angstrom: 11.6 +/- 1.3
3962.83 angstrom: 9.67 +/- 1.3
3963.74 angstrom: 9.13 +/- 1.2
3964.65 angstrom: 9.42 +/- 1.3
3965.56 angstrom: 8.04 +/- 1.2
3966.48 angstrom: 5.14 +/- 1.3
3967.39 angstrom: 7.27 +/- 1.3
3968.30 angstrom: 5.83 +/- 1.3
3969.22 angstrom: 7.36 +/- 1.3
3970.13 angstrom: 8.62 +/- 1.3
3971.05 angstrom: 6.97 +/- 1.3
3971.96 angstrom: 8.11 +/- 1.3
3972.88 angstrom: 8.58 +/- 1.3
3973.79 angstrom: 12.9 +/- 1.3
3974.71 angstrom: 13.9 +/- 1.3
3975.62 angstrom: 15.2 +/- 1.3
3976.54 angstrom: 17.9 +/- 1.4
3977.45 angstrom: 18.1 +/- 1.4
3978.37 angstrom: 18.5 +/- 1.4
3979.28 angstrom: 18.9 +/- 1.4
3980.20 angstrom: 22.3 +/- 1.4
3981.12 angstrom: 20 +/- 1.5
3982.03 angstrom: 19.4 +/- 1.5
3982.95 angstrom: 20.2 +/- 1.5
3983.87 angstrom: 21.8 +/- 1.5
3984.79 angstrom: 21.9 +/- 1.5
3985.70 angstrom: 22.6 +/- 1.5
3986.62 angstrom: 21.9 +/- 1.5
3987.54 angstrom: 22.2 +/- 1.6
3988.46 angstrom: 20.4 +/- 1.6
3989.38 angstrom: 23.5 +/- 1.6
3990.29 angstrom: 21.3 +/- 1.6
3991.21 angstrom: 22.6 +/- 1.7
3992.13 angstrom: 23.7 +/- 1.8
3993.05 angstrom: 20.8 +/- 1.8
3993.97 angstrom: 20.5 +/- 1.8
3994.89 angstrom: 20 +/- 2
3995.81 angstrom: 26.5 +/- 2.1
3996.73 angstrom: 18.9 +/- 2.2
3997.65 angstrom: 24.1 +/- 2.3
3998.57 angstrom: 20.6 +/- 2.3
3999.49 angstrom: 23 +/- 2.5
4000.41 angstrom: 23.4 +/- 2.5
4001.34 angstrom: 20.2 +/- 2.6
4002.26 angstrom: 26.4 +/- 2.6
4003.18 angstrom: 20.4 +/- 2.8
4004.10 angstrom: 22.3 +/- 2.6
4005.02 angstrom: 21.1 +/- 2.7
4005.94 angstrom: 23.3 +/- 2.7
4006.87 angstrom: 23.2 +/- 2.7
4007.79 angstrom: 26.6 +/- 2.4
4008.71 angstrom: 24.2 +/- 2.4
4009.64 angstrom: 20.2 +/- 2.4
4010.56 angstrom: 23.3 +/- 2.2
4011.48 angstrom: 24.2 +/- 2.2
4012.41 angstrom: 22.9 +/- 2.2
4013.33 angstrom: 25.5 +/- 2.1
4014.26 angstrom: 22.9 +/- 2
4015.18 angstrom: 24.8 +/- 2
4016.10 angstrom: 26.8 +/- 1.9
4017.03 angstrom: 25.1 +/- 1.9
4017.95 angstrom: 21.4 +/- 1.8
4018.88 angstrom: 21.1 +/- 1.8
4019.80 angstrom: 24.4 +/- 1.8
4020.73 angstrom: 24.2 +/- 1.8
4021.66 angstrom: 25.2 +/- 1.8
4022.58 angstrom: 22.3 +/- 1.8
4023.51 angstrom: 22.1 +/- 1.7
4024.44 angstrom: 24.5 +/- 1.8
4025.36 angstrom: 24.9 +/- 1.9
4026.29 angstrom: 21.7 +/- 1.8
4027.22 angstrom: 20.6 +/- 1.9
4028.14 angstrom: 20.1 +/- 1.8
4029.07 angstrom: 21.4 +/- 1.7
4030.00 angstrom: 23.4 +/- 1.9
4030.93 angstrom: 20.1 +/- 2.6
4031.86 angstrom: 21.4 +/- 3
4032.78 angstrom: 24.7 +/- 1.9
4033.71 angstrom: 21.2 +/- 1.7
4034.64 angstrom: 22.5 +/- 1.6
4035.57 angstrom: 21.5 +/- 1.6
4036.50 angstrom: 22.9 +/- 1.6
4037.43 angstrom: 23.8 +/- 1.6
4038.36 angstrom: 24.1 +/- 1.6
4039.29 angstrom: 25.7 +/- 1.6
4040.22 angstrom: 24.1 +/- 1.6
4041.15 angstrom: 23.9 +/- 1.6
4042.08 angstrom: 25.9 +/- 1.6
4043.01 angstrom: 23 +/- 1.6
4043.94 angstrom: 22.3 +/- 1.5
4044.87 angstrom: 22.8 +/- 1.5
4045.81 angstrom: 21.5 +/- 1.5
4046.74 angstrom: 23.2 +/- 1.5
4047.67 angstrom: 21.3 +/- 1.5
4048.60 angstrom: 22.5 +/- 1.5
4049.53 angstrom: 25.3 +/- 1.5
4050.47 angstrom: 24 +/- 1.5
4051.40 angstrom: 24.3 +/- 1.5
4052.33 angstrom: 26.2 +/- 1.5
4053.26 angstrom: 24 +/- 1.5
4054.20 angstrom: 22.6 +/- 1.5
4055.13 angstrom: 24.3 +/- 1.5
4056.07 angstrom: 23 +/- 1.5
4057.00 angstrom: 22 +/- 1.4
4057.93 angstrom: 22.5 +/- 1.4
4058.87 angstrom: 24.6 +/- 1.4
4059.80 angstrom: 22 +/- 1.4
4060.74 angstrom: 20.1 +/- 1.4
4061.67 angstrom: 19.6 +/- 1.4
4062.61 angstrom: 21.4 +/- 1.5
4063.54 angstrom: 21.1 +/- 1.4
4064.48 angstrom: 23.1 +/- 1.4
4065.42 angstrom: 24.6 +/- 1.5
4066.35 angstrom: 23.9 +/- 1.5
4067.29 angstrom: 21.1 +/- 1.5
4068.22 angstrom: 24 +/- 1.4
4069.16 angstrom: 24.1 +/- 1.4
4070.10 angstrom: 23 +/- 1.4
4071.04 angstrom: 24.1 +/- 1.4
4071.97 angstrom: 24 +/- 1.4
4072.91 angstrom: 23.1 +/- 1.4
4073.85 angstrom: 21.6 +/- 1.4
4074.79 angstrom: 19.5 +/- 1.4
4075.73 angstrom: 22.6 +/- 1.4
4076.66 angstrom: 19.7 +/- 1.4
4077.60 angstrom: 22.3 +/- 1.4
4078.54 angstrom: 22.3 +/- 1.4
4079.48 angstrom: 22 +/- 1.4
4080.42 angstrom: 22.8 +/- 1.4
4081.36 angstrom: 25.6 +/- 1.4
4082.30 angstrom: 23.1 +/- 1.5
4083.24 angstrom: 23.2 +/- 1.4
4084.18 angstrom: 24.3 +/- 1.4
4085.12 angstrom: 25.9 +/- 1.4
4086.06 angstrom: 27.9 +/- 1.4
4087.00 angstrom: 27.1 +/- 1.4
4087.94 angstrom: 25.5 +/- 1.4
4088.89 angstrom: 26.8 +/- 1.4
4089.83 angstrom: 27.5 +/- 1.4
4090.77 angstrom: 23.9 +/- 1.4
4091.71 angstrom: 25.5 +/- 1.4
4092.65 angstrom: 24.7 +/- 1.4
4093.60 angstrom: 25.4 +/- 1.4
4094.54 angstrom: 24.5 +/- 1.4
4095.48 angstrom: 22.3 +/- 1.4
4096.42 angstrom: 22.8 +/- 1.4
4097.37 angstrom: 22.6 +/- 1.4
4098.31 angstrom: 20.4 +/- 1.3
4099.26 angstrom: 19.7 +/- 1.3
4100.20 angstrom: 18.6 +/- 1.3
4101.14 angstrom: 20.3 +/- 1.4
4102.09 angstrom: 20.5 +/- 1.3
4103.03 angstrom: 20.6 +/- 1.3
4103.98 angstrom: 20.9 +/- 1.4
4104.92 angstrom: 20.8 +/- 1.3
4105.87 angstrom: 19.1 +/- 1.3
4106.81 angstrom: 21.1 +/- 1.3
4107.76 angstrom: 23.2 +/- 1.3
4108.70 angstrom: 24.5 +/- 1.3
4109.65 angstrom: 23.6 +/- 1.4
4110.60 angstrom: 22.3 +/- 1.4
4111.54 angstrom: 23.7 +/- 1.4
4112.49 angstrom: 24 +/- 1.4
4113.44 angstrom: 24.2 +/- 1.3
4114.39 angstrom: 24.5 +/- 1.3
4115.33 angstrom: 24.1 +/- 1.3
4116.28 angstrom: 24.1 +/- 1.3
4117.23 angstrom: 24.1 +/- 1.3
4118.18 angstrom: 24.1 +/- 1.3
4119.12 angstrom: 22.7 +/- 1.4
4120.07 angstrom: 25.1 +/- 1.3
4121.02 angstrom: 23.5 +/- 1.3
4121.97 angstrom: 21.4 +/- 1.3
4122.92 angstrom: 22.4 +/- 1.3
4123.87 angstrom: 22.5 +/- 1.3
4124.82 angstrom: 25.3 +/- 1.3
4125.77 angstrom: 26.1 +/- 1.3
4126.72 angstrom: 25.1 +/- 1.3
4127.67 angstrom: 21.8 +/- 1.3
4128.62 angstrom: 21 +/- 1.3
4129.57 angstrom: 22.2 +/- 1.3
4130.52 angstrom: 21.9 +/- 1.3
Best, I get 1.84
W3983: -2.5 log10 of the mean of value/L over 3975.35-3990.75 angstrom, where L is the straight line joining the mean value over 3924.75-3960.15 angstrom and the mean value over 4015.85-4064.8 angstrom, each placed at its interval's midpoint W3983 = -0.20 mag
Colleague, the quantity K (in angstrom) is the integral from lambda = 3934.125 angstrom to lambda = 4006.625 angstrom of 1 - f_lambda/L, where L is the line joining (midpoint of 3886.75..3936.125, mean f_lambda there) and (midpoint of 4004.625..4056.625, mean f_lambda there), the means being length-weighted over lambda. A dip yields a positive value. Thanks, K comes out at 9.6 angstrom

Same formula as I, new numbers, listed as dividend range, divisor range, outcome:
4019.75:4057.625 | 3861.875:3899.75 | 1.95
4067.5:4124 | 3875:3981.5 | 1.85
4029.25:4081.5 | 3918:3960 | 1.86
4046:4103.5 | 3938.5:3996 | 1.53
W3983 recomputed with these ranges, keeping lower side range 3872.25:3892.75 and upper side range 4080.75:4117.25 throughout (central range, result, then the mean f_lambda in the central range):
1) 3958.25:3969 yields 0.472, 10.6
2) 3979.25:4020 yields -0.223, 22.5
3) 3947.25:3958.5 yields -0.129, 17.9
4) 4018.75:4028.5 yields -0.174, 22.9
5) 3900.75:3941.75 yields 0.085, 13.1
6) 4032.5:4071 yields -0.106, 23.1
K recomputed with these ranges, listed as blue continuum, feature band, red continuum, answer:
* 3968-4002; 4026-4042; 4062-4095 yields -1.0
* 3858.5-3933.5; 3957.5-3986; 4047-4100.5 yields 5.9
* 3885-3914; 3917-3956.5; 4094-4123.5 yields 9.5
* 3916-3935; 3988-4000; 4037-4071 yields -2.9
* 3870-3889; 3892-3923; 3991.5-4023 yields -4.1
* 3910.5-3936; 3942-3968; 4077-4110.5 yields -0.1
